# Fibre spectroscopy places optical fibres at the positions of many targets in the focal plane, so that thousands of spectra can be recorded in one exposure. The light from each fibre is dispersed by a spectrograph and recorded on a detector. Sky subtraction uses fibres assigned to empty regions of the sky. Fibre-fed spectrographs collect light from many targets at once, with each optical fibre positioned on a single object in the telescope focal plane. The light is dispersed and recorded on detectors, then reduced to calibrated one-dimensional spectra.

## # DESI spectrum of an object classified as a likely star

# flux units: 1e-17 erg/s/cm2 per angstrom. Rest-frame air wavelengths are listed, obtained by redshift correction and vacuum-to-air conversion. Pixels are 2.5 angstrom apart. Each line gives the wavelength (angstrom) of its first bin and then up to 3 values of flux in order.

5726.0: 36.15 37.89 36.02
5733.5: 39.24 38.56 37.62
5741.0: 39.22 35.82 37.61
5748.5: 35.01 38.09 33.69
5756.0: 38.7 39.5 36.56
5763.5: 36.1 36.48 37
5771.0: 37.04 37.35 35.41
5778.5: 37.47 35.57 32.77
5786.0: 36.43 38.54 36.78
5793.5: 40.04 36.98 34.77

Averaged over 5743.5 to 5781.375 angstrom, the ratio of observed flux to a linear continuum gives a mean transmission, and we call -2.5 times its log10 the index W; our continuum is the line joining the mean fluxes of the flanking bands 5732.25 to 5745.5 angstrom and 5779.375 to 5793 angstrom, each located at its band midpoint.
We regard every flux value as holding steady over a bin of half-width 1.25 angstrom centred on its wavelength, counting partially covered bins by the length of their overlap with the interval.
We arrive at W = 0.012 mag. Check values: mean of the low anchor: 38.1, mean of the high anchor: 36.3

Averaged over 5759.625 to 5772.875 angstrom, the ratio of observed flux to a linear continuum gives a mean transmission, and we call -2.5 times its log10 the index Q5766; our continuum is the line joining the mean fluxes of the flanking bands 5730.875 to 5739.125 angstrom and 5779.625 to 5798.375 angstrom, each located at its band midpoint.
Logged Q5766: 0.02 mag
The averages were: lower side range 38.1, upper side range 36.6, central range 36.7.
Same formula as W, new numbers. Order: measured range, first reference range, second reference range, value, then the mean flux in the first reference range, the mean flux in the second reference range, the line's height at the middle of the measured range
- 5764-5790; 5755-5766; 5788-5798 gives 0.037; 37.6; 37.8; 37.7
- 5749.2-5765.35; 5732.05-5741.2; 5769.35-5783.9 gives 0.008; 38.5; 36.1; 37.3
